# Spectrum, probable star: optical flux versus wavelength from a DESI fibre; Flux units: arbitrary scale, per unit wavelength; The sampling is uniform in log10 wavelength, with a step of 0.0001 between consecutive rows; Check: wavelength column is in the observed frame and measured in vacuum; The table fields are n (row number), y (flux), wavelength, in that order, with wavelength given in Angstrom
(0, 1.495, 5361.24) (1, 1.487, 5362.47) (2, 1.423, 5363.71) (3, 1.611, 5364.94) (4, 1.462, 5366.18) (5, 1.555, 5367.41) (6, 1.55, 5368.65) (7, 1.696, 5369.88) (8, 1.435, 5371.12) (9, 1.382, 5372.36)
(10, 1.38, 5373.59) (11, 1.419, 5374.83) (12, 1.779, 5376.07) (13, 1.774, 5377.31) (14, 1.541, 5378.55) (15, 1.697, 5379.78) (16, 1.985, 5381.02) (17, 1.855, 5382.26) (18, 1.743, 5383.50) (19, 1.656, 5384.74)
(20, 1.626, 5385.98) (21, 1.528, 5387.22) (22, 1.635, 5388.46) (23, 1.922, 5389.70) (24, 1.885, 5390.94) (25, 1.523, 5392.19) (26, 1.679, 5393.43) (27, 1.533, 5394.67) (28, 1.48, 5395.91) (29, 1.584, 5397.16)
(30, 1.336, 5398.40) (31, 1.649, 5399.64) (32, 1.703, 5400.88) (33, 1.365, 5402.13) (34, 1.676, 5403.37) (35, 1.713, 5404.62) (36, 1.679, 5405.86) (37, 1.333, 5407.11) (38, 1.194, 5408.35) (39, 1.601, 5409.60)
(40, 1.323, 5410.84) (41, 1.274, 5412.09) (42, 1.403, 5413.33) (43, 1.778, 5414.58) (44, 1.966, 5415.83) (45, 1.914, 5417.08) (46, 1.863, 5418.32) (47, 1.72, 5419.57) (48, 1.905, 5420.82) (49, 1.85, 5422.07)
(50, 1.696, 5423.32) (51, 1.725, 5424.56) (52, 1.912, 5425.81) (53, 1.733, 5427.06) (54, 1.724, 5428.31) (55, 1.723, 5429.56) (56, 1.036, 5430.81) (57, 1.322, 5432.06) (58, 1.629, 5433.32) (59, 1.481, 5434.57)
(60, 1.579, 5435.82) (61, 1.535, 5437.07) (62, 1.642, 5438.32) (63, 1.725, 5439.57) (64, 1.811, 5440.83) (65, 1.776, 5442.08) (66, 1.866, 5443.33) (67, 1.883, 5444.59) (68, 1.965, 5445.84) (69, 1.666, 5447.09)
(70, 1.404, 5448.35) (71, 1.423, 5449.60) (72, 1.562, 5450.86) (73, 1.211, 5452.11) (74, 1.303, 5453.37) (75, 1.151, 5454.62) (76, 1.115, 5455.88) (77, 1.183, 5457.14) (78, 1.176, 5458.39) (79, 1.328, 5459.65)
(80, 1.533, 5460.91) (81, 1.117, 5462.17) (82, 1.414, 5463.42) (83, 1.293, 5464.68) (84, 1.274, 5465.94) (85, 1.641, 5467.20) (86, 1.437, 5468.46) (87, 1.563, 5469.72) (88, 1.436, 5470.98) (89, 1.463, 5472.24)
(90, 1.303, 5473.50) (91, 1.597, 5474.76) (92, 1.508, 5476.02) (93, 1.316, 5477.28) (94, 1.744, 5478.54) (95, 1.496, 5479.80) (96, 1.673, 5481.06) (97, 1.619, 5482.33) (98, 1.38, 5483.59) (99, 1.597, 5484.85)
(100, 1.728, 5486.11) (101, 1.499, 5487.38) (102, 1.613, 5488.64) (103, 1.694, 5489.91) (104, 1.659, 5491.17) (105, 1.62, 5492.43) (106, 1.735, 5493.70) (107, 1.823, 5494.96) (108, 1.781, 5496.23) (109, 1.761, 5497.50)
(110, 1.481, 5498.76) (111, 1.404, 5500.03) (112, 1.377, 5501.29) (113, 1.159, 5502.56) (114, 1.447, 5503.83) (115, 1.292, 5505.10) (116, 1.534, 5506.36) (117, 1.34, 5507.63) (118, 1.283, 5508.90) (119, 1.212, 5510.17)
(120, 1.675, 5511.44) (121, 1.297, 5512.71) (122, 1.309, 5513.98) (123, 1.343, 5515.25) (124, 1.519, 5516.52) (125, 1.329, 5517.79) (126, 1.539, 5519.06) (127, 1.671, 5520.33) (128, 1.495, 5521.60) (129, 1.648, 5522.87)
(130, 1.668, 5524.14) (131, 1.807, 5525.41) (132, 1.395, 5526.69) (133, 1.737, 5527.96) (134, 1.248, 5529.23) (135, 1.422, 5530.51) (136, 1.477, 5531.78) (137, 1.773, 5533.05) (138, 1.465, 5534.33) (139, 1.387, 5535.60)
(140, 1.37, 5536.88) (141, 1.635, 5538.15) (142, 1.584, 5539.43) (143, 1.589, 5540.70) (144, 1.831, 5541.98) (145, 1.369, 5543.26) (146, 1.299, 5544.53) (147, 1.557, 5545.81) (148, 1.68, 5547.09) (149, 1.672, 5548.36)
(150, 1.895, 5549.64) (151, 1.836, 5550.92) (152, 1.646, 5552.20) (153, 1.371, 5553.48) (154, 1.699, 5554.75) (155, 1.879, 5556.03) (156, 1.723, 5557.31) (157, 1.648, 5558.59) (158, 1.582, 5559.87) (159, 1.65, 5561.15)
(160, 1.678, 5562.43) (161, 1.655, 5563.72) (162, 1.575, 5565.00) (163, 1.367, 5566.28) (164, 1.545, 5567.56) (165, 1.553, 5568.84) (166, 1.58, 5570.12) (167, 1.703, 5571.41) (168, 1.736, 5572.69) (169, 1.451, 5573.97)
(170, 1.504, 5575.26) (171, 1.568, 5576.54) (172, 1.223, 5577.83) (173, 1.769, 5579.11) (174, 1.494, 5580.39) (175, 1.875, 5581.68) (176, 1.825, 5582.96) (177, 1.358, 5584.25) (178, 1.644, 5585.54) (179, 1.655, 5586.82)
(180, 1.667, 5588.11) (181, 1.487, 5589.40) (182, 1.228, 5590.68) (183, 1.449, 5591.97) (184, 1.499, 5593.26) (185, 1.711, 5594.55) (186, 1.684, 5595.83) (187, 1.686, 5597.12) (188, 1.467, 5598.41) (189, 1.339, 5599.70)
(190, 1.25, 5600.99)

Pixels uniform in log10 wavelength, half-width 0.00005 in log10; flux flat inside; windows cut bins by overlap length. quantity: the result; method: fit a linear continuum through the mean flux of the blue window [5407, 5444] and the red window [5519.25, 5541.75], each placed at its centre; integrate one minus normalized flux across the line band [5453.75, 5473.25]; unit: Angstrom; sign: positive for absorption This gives 3.3 Angstrom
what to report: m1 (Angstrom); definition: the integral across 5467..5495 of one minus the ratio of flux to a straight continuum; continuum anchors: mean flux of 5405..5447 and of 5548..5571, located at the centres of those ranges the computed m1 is 1.4 Angstrom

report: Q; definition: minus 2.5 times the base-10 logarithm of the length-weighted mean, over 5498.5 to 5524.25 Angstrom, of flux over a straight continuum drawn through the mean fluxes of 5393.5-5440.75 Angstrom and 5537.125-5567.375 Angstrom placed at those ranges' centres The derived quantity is 0.14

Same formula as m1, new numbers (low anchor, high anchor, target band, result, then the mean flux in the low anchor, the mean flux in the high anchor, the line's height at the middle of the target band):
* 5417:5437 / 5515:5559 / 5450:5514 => 6.6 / 1.67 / 1.58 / 1.62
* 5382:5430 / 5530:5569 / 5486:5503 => 0.2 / 1.65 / 1.6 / 1.62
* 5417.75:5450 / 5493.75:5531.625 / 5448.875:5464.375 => 3.1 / 1.68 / 1.49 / 1.62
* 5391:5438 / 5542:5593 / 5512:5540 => 1.6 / 1.6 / 1.59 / 1.6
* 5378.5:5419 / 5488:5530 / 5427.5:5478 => 3.0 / 1.63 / 1.51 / 1.57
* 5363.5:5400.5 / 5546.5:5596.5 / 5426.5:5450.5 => -0.2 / 1.61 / 1.61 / 1.61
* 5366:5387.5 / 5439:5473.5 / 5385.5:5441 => -2.5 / 1.62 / 1.47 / 1.55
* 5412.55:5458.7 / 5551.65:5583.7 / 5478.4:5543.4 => 3.2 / 1.61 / 1.61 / 1.61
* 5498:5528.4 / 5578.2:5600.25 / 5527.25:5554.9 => -1.2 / 1.46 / 1.58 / 1.5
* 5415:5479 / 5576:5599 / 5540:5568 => -1.0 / 1.55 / 1.57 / 1.57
